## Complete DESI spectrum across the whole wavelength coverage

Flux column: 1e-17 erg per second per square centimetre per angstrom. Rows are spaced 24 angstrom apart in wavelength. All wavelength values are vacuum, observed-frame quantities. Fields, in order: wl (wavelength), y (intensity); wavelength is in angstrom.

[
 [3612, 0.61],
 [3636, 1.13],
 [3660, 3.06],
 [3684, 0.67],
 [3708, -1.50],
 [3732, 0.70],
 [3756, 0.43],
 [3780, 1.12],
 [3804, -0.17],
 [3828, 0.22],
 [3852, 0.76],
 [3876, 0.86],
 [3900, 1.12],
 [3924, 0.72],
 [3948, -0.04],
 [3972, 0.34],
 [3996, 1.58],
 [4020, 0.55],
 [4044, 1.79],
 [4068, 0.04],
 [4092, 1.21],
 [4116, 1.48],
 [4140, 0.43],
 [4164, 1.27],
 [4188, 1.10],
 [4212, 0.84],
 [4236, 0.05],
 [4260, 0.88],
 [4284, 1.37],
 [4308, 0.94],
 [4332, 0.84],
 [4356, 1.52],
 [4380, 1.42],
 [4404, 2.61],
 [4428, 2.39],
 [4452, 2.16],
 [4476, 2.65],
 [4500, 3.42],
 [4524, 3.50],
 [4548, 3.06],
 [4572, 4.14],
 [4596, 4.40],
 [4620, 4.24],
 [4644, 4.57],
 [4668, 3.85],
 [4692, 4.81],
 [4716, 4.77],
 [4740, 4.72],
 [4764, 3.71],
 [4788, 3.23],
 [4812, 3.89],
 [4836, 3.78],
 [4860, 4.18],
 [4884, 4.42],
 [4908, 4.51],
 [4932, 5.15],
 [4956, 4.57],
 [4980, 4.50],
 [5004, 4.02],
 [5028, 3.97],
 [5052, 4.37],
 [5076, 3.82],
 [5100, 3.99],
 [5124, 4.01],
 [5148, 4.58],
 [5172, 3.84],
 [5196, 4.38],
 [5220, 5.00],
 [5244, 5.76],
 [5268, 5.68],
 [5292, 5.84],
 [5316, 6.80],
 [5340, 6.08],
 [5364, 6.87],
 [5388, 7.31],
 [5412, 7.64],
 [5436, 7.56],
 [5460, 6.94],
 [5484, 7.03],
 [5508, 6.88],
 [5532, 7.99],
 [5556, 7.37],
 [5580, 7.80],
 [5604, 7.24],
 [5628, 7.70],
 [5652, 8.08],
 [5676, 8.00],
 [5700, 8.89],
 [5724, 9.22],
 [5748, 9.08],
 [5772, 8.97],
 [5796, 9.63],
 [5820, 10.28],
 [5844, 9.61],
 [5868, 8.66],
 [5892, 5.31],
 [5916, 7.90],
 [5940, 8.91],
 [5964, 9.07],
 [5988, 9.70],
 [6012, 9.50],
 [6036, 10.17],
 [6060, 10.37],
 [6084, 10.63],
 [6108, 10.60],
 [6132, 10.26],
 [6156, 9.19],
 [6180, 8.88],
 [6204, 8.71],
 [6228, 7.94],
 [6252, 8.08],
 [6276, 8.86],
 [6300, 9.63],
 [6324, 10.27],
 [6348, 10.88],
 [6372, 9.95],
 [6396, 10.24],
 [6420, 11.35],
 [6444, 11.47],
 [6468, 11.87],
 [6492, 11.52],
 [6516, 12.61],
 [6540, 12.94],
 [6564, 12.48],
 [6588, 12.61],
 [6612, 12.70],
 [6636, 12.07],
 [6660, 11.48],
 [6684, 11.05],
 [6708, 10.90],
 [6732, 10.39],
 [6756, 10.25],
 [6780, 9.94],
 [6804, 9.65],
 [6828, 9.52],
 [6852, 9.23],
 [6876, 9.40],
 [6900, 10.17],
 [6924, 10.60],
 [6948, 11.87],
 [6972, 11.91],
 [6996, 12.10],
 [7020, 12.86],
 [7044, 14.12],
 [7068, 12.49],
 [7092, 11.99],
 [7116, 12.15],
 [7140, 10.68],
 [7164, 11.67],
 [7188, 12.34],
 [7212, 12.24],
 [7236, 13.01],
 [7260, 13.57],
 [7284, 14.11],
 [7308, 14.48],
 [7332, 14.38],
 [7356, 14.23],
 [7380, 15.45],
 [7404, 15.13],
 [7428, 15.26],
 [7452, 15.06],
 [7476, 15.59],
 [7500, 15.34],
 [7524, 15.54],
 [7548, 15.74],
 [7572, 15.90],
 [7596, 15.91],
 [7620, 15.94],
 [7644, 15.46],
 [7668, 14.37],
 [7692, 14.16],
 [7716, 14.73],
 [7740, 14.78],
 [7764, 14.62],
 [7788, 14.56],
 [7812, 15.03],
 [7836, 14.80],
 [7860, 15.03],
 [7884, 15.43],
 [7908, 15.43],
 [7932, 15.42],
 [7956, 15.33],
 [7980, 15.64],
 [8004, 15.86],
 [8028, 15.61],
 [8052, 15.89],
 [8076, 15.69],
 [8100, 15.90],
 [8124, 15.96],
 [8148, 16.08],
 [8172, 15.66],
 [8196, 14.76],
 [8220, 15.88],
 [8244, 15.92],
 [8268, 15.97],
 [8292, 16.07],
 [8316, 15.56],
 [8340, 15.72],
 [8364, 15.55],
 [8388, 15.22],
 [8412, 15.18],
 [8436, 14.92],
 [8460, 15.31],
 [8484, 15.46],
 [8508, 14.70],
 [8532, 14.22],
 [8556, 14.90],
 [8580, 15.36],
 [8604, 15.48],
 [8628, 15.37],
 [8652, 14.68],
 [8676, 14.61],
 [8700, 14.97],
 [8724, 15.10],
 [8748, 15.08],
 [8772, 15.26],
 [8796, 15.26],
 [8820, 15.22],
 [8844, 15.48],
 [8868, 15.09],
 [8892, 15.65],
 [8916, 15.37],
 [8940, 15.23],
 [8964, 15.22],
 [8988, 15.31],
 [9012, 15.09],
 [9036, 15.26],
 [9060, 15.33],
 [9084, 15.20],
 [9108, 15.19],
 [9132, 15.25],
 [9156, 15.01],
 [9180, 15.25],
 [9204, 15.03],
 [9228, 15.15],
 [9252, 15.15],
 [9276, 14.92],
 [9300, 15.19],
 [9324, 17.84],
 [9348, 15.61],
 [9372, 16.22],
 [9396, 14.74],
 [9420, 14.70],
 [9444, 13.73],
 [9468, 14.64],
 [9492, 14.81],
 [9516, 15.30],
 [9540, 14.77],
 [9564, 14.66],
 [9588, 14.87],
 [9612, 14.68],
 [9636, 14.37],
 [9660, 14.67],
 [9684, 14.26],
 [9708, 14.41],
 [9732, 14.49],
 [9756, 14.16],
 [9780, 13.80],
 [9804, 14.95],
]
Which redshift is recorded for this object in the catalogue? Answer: 0.000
